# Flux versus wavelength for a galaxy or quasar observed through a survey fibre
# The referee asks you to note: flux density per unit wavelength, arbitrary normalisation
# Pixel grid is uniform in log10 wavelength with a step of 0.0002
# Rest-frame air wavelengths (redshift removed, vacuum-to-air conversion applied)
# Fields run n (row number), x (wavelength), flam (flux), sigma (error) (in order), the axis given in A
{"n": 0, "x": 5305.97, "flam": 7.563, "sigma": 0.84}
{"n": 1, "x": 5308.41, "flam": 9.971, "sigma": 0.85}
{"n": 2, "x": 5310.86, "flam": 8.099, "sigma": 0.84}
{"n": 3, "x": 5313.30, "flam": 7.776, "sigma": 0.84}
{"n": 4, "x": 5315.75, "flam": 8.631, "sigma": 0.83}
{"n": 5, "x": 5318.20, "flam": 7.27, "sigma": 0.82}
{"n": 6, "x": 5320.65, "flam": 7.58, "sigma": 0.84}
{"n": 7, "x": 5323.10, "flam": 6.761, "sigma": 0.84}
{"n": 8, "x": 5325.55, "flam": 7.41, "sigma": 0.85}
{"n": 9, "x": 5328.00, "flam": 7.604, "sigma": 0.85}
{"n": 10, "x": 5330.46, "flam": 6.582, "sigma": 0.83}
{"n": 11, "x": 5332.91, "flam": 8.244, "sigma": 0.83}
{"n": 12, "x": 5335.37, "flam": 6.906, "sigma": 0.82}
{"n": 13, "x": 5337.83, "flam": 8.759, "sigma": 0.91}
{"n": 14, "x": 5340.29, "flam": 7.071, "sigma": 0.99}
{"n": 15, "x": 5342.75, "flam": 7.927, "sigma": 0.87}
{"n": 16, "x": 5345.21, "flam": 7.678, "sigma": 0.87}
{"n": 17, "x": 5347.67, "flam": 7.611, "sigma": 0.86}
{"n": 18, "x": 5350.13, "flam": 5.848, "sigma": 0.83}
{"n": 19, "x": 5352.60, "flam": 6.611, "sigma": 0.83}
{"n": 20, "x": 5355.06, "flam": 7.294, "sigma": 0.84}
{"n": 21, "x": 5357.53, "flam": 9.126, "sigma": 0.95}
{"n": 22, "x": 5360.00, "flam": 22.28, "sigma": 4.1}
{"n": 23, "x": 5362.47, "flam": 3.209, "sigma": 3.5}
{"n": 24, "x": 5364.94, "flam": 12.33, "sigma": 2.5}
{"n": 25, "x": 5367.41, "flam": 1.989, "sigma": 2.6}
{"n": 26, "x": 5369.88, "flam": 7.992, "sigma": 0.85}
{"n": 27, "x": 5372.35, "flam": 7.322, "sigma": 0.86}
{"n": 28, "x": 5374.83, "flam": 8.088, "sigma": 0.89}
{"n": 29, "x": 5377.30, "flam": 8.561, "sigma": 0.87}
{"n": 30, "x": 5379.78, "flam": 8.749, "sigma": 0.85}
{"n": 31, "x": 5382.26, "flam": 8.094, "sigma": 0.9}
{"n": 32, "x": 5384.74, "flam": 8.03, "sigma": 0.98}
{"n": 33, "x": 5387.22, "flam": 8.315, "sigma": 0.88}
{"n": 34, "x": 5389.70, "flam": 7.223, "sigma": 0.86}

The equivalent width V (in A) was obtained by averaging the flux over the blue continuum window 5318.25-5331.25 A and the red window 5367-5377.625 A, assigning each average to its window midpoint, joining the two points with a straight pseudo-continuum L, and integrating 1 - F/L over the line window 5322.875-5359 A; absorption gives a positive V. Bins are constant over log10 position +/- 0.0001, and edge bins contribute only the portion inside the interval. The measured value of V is -2.01 A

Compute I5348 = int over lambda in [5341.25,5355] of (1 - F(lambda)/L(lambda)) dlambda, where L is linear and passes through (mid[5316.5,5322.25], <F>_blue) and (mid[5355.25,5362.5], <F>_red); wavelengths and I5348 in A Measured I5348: 4.8 A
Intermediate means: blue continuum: 7.48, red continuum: 12.3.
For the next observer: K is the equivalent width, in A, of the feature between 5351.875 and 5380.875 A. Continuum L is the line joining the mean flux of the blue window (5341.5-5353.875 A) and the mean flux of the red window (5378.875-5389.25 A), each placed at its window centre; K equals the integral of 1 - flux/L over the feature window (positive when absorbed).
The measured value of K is -3.8 A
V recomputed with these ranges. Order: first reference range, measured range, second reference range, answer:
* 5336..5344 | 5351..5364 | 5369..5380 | -2.7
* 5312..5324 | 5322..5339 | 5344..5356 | -0.2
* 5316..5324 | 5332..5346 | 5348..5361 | 1.6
